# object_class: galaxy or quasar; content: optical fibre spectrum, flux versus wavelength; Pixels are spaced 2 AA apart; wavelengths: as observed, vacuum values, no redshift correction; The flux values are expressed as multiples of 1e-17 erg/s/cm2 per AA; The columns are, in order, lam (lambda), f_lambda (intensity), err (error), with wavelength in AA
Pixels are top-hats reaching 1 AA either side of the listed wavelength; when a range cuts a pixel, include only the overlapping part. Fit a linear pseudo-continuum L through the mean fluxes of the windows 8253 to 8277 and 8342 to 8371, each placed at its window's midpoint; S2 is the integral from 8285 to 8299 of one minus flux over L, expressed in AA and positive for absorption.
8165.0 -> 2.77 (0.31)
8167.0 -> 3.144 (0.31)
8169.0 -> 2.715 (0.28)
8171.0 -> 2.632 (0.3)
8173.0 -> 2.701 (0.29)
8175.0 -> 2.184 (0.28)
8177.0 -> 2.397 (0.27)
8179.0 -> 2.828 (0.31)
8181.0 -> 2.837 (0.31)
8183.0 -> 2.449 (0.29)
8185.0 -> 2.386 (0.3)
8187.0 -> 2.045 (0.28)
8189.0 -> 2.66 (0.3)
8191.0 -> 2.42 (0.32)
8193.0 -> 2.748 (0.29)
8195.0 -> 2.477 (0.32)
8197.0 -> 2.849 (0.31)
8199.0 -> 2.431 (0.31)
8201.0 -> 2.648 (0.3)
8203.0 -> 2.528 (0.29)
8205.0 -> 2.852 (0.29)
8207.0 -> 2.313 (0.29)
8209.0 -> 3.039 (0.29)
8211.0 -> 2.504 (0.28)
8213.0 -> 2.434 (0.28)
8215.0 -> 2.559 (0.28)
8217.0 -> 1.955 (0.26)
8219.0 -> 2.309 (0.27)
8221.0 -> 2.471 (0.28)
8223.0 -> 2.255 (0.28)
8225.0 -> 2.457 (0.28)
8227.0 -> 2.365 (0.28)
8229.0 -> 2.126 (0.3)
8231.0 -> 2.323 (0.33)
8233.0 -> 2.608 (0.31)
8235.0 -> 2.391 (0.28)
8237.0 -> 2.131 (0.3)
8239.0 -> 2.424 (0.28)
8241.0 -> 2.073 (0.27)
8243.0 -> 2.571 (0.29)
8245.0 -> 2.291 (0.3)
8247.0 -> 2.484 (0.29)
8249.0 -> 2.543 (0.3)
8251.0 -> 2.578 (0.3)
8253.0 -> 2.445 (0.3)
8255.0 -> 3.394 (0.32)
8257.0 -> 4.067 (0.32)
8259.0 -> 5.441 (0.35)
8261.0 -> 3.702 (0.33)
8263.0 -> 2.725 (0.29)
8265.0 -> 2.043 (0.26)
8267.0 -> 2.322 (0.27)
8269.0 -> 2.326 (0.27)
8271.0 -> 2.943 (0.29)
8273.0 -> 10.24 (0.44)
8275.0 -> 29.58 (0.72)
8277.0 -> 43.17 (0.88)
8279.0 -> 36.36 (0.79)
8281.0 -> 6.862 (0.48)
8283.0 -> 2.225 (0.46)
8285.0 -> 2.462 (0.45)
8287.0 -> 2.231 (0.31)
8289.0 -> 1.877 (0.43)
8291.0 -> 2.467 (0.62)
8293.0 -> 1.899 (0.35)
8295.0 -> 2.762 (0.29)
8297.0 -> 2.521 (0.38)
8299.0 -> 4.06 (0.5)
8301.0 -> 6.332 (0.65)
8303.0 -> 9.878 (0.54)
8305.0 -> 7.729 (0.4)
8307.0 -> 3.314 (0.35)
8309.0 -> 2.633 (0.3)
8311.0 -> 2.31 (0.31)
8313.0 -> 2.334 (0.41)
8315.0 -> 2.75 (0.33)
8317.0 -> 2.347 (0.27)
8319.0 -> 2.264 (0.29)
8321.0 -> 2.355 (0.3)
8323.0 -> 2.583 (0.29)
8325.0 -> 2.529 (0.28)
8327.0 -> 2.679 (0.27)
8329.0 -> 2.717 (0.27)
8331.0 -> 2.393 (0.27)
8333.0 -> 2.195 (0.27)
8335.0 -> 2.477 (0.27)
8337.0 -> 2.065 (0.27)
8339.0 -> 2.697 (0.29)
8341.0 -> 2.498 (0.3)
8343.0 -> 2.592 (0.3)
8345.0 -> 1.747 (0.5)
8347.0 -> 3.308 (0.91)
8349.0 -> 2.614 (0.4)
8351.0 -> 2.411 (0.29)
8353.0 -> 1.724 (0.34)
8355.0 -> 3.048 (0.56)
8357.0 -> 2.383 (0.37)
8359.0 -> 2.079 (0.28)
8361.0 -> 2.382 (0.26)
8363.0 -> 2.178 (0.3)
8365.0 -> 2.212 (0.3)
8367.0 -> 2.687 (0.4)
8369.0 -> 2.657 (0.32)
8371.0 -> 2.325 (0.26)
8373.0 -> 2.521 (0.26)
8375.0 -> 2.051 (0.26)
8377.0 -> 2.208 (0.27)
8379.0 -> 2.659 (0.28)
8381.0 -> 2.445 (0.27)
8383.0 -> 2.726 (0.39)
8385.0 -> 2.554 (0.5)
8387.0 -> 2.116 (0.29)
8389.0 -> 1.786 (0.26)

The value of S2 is 8.4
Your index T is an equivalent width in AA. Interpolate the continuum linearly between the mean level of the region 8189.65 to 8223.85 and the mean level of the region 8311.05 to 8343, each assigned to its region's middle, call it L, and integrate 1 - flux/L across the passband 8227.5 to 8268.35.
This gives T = -3.73 AA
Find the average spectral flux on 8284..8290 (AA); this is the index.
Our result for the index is 2.19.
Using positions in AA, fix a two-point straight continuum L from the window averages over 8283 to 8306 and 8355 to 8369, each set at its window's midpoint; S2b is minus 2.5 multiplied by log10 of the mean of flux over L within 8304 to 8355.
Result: 0.168 mag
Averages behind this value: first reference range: 3.94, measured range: 2.7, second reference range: 2.4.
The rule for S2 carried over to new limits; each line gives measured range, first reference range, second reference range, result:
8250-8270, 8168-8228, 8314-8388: -5.0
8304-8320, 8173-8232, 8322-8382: -5.0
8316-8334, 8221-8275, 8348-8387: 2.1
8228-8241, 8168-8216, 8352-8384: 1.1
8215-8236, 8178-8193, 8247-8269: 3.6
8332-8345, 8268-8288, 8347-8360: 6.4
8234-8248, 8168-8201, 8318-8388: 1.0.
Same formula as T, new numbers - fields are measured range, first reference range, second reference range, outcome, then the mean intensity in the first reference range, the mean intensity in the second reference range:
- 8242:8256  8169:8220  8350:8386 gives -0.7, 2.53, 2.4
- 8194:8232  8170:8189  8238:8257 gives 1.3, 2.5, 2.61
